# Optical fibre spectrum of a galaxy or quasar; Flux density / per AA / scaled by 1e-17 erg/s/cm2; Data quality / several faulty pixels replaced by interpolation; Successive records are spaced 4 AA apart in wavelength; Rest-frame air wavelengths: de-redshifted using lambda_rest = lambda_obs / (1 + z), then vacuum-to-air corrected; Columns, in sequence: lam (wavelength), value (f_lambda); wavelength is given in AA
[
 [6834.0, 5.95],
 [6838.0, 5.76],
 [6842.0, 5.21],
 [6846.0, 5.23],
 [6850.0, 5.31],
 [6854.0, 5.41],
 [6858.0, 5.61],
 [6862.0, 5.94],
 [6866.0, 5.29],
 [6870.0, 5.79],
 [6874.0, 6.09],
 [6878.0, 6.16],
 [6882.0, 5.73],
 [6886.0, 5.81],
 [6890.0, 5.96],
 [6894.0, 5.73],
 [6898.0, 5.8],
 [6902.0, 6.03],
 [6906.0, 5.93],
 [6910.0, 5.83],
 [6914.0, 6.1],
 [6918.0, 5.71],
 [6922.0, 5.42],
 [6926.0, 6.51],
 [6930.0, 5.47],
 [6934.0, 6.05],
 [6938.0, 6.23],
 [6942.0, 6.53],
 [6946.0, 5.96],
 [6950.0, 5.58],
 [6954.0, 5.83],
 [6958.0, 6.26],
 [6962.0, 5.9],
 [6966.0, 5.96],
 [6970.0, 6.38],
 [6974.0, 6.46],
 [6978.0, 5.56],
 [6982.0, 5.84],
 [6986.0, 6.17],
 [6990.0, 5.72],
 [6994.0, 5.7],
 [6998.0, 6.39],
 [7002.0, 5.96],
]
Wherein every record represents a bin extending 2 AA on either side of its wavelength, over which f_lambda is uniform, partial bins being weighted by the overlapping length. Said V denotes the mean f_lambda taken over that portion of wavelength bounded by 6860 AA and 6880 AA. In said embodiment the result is 5.85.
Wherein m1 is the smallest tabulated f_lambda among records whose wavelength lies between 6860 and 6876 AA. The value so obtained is 5.29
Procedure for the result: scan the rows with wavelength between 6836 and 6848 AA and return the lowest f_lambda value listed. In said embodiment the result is 5.21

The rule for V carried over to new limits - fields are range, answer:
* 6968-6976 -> 6.42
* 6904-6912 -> 5.88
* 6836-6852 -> 5.38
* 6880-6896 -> 5.81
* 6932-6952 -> 6.07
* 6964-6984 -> 6.04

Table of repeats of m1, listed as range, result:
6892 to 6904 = 5.73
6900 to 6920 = 5.71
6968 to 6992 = 5.56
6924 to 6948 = 5.47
